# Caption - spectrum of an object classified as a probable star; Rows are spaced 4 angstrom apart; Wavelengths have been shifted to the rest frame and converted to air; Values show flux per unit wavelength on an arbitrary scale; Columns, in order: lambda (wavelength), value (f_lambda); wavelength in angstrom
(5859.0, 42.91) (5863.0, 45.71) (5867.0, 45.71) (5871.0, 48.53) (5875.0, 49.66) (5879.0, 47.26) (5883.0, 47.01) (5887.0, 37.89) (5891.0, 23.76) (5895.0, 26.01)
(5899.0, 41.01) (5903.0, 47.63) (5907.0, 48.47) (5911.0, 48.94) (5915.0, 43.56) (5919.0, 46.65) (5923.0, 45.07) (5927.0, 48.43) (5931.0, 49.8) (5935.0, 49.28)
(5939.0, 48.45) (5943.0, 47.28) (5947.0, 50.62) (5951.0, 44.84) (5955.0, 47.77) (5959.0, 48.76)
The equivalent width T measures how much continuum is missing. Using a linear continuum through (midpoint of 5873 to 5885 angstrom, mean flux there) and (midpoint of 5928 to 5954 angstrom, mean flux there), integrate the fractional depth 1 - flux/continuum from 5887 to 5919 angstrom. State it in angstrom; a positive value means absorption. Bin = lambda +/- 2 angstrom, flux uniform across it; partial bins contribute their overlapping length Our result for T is 5.27 angstrom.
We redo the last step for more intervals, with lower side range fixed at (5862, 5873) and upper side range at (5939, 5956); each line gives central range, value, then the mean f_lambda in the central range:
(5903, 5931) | 0.1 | 47.1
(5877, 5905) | 5.0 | 38.7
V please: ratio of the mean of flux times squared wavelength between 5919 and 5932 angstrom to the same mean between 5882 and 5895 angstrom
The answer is 1.4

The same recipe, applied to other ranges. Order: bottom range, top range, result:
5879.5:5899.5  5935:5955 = 1.37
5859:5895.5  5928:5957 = 1.18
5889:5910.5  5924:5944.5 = 1.28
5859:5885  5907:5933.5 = 1.02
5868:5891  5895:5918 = 1.01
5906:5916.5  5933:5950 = 1.05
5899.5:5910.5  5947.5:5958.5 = 1.02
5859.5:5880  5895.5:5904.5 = 0.88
